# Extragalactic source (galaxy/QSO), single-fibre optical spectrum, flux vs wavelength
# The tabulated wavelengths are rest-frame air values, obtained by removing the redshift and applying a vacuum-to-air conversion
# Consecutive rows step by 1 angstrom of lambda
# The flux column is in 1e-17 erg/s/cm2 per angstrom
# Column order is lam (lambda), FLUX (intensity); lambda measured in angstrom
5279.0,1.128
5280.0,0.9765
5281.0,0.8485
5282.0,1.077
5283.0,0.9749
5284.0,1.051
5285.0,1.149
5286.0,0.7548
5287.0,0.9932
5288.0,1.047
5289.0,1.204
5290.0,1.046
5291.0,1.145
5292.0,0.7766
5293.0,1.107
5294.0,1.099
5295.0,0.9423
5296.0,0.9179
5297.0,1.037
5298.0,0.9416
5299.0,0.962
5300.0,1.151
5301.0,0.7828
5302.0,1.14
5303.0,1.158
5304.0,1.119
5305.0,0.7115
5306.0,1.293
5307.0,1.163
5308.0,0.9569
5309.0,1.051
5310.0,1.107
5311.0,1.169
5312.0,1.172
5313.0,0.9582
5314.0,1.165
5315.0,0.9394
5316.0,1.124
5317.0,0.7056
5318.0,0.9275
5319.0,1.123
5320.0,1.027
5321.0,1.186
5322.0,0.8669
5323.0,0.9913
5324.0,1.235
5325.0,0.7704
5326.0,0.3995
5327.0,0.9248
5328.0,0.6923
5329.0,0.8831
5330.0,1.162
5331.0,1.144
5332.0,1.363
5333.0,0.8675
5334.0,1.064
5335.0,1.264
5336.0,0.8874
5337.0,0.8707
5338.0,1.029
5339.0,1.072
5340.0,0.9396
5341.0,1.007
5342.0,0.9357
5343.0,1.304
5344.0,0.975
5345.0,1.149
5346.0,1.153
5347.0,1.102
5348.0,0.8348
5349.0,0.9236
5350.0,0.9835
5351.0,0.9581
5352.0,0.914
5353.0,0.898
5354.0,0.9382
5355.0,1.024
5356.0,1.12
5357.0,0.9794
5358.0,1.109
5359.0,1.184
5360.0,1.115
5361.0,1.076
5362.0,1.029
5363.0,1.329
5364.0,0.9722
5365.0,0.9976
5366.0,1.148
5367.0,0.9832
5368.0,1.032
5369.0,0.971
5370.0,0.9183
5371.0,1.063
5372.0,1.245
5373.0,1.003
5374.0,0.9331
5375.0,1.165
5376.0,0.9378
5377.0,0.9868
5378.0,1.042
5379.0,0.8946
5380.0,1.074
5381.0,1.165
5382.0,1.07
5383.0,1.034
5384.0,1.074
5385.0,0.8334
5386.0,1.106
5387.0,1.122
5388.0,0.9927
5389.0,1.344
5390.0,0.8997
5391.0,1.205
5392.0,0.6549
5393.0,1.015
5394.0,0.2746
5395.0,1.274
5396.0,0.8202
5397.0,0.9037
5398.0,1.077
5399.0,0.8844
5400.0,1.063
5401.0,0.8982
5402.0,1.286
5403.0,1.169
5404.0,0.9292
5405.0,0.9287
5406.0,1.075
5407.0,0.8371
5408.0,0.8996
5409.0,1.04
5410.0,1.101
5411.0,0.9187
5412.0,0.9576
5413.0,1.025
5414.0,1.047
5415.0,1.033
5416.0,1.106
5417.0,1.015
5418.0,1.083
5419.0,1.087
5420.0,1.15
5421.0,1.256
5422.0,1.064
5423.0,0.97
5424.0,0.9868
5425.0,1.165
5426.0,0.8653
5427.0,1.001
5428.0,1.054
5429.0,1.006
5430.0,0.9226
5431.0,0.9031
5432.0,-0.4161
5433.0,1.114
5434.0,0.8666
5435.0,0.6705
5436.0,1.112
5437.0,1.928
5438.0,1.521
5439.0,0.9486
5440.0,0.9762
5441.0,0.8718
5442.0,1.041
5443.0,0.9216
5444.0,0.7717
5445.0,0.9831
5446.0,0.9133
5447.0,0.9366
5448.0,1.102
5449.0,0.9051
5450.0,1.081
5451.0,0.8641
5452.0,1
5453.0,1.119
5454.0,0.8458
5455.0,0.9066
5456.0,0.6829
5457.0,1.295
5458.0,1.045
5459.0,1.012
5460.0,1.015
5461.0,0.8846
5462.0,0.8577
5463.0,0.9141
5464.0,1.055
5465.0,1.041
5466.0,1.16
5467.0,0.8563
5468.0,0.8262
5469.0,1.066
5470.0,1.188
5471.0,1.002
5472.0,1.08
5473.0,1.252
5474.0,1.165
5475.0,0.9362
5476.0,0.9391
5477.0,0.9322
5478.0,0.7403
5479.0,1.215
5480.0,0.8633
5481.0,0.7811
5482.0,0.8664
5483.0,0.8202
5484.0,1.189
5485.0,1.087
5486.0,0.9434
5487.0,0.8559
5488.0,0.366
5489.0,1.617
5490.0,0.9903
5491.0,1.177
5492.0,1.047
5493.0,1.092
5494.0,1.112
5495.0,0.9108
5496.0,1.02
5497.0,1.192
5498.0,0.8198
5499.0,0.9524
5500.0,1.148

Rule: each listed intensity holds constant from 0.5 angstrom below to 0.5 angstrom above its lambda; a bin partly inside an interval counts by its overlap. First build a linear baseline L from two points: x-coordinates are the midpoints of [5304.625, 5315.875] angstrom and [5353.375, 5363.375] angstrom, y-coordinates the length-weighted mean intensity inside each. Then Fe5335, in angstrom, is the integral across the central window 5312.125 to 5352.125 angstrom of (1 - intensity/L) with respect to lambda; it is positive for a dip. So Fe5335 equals 2.9 angstrom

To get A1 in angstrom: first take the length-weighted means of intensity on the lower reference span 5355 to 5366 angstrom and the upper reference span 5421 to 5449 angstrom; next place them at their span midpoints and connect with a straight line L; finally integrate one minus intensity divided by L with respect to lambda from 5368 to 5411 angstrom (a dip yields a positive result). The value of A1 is 1.7 angstrom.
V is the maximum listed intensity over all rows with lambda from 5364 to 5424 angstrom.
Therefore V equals 1.344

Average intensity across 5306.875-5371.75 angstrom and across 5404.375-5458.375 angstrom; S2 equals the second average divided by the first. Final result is 1.0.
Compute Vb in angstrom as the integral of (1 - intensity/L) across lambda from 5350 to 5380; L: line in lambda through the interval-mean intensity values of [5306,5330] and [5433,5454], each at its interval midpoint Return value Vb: -0.9 angstrom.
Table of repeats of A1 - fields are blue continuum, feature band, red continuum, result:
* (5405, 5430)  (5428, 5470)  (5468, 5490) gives 1.69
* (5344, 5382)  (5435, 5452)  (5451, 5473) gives -0.65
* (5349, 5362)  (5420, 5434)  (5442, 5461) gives 0.85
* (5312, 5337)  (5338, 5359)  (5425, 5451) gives -0.81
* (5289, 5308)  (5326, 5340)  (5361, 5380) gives 0.56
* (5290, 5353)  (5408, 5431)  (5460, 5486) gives -0.84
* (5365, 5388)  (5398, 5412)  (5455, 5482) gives 0.23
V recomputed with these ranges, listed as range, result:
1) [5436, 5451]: 1.928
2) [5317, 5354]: 1.363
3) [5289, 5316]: 1.293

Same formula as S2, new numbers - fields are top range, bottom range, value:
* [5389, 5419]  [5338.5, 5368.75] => 0.95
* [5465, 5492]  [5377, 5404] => 0.99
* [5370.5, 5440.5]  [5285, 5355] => 1.00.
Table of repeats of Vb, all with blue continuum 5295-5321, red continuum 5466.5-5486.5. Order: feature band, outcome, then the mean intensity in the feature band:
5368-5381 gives -0.1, 1.03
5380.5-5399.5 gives 0.5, 0.987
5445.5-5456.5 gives 0.6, 0.941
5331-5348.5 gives -0.4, 1.05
